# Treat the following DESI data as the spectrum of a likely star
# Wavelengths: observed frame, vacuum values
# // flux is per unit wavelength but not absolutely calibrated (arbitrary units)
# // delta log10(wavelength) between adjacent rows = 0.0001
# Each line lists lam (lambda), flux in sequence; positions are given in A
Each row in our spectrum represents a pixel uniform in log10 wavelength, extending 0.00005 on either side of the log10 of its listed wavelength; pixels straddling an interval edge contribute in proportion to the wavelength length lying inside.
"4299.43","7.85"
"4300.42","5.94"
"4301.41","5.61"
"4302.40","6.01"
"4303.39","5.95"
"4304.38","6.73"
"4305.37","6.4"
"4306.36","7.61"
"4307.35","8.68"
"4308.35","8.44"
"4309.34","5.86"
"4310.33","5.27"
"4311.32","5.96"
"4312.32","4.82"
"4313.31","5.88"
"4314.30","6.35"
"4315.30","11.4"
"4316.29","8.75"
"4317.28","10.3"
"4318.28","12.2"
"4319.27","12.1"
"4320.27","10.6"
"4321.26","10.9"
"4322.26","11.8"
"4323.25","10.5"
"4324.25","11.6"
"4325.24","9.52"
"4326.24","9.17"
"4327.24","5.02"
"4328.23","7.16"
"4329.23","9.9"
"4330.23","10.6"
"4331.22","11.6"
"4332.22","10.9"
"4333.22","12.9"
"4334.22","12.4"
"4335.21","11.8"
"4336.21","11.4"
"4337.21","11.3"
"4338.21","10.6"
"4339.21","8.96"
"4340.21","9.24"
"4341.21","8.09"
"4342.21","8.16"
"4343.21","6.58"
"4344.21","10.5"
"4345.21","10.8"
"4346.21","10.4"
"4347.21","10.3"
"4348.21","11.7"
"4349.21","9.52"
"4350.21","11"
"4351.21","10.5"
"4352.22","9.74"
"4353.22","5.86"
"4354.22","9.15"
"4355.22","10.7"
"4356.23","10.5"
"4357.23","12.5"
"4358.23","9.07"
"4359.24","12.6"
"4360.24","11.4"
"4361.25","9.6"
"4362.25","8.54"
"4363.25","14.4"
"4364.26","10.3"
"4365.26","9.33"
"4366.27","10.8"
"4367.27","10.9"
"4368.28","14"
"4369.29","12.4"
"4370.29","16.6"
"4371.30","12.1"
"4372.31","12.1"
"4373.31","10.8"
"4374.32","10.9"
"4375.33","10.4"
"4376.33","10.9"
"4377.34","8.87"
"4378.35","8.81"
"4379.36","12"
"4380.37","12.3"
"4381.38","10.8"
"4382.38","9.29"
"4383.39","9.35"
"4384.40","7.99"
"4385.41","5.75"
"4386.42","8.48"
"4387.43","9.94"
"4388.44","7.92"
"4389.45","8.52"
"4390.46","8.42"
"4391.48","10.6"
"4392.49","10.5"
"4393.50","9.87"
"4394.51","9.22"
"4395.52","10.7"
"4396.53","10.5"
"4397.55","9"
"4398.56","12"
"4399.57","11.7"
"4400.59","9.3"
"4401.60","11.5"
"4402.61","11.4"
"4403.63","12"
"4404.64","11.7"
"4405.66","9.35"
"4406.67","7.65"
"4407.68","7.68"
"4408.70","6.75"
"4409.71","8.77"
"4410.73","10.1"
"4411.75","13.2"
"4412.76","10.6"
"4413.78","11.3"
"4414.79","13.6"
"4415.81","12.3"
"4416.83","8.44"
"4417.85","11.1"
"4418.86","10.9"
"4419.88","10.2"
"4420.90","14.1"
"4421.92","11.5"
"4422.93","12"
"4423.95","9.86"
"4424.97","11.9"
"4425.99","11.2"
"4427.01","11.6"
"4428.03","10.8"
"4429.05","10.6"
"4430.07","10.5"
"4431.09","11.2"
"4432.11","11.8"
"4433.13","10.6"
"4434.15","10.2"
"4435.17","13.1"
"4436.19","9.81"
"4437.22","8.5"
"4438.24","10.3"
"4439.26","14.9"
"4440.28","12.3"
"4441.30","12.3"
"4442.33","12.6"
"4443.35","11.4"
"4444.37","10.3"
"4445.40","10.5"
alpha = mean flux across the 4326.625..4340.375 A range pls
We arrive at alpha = 10.3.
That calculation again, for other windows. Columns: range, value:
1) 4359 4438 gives 10.6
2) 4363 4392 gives 10.5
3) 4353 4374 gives 11.2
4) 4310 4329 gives 8.96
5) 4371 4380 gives 10.8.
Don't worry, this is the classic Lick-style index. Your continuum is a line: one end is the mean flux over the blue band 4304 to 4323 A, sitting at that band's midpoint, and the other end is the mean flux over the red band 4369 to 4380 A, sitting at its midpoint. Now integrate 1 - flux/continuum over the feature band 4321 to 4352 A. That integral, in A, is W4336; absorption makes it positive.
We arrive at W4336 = -1.9 A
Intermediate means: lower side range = 8.46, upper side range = 11.4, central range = 10.1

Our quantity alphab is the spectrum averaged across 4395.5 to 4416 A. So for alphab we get 10.5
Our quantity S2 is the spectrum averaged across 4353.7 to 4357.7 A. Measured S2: 10.7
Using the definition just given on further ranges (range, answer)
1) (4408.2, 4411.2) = 8.53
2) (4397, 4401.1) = 10.5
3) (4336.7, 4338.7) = 10.9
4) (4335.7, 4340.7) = 10.3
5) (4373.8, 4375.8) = 10.6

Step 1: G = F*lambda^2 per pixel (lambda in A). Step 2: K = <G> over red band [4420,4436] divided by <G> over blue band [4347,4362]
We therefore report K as 1.1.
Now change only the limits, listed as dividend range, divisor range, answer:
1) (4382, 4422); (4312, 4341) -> 1.04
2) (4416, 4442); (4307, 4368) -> 1.19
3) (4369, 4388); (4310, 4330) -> 1.19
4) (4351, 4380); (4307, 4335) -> 1.19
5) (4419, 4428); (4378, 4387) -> 1.24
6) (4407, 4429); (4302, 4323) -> 1.38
